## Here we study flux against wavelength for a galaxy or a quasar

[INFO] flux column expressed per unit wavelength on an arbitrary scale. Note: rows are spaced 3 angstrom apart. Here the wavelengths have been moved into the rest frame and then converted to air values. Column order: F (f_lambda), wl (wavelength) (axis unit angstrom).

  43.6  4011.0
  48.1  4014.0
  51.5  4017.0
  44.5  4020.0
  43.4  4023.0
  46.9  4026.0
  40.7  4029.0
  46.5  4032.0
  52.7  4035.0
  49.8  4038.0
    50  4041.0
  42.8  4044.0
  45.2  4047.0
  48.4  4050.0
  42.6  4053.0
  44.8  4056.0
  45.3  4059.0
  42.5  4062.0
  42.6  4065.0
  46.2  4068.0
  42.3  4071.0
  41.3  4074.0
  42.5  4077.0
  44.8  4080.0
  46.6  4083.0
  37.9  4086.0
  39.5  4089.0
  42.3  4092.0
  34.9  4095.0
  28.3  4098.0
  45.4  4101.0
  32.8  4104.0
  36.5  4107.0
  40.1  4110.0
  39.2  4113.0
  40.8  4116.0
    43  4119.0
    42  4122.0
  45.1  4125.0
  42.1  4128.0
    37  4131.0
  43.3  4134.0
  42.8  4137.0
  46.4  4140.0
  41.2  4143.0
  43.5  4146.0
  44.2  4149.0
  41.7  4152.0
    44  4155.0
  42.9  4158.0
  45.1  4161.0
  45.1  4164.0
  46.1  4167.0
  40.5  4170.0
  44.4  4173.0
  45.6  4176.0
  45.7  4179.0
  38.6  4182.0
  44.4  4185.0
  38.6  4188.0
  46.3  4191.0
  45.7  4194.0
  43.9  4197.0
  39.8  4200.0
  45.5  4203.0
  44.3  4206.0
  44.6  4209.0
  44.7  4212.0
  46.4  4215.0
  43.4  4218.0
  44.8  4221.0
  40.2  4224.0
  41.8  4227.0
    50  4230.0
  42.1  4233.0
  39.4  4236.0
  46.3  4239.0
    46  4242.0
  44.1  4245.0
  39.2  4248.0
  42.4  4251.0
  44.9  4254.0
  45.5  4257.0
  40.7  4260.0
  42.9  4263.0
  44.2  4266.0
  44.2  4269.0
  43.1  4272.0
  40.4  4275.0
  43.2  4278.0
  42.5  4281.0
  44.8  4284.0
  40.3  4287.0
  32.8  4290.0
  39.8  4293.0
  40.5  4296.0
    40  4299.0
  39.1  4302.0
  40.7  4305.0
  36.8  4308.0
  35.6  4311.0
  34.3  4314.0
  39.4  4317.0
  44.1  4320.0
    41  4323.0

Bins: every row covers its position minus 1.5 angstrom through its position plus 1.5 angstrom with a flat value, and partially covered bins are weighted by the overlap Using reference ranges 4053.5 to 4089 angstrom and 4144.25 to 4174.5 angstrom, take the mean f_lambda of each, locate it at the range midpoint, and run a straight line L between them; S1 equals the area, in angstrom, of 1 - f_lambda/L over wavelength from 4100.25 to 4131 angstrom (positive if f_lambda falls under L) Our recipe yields 2.2 angstrom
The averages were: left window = 43.2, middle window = 40.4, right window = 43.7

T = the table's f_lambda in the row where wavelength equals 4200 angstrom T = 39.8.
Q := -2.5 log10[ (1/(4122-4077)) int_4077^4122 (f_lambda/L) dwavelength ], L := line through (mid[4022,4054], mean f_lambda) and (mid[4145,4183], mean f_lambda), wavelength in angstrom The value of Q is 0.14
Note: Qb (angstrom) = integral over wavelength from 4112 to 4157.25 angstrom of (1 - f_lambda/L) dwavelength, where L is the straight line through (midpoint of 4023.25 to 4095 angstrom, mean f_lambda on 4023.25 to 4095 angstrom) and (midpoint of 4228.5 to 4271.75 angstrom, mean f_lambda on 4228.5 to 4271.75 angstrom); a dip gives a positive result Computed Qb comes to 1.64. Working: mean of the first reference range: 44.3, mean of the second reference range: 43.7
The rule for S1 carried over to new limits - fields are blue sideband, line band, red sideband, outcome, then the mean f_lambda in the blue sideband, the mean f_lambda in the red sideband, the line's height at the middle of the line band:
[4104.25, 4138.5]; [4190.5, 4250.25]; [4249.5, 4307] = -3.7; 40.8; 41.6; 41.3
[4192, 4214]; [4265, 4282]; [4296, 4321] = -1.0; 44.2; 38.7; 40.5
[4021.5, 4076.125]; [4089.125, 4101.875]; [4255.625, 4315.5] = 1.9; 45.2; 40.6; 44.3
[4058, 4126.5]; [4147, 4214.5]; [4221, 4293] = -3.1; 40.9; 42.6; 41.8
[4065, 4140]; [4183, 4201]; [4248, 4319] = -1.0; 40.8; 40.8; 40.8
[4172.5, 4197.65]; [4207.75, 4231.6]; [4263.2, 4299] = -0.9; 43.7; 41.4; 42.9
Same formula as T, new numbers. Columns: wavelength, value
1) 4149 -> 44.2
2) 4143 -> 41.2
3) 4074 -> 41.3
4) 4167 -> 46.1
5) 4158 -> 42.9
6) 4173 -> 44.4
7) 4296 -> 40.5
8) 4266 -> 44.2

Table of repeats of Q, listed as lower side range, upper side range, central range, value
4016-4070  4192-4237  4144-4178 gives 0.01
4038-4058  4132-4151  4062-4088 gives 0.06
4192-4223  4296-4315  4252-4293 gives -0.05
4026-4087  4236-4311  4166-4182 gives -0.02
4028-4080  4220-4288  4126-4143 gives 0.05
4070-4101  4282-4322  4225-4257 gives -0.11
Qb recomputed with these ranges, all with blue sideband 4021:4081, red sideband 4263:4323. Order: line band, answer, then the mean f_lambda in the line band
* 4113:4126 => 0.4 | 42.2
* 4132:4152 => 0.0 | 43.3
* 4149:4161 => -0.1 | 43.3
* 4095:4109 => 2.6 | 35.8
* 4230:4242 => -0.7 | 43.9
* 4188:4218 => -1.5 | 44.2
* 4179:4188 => 0.2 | 41.7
